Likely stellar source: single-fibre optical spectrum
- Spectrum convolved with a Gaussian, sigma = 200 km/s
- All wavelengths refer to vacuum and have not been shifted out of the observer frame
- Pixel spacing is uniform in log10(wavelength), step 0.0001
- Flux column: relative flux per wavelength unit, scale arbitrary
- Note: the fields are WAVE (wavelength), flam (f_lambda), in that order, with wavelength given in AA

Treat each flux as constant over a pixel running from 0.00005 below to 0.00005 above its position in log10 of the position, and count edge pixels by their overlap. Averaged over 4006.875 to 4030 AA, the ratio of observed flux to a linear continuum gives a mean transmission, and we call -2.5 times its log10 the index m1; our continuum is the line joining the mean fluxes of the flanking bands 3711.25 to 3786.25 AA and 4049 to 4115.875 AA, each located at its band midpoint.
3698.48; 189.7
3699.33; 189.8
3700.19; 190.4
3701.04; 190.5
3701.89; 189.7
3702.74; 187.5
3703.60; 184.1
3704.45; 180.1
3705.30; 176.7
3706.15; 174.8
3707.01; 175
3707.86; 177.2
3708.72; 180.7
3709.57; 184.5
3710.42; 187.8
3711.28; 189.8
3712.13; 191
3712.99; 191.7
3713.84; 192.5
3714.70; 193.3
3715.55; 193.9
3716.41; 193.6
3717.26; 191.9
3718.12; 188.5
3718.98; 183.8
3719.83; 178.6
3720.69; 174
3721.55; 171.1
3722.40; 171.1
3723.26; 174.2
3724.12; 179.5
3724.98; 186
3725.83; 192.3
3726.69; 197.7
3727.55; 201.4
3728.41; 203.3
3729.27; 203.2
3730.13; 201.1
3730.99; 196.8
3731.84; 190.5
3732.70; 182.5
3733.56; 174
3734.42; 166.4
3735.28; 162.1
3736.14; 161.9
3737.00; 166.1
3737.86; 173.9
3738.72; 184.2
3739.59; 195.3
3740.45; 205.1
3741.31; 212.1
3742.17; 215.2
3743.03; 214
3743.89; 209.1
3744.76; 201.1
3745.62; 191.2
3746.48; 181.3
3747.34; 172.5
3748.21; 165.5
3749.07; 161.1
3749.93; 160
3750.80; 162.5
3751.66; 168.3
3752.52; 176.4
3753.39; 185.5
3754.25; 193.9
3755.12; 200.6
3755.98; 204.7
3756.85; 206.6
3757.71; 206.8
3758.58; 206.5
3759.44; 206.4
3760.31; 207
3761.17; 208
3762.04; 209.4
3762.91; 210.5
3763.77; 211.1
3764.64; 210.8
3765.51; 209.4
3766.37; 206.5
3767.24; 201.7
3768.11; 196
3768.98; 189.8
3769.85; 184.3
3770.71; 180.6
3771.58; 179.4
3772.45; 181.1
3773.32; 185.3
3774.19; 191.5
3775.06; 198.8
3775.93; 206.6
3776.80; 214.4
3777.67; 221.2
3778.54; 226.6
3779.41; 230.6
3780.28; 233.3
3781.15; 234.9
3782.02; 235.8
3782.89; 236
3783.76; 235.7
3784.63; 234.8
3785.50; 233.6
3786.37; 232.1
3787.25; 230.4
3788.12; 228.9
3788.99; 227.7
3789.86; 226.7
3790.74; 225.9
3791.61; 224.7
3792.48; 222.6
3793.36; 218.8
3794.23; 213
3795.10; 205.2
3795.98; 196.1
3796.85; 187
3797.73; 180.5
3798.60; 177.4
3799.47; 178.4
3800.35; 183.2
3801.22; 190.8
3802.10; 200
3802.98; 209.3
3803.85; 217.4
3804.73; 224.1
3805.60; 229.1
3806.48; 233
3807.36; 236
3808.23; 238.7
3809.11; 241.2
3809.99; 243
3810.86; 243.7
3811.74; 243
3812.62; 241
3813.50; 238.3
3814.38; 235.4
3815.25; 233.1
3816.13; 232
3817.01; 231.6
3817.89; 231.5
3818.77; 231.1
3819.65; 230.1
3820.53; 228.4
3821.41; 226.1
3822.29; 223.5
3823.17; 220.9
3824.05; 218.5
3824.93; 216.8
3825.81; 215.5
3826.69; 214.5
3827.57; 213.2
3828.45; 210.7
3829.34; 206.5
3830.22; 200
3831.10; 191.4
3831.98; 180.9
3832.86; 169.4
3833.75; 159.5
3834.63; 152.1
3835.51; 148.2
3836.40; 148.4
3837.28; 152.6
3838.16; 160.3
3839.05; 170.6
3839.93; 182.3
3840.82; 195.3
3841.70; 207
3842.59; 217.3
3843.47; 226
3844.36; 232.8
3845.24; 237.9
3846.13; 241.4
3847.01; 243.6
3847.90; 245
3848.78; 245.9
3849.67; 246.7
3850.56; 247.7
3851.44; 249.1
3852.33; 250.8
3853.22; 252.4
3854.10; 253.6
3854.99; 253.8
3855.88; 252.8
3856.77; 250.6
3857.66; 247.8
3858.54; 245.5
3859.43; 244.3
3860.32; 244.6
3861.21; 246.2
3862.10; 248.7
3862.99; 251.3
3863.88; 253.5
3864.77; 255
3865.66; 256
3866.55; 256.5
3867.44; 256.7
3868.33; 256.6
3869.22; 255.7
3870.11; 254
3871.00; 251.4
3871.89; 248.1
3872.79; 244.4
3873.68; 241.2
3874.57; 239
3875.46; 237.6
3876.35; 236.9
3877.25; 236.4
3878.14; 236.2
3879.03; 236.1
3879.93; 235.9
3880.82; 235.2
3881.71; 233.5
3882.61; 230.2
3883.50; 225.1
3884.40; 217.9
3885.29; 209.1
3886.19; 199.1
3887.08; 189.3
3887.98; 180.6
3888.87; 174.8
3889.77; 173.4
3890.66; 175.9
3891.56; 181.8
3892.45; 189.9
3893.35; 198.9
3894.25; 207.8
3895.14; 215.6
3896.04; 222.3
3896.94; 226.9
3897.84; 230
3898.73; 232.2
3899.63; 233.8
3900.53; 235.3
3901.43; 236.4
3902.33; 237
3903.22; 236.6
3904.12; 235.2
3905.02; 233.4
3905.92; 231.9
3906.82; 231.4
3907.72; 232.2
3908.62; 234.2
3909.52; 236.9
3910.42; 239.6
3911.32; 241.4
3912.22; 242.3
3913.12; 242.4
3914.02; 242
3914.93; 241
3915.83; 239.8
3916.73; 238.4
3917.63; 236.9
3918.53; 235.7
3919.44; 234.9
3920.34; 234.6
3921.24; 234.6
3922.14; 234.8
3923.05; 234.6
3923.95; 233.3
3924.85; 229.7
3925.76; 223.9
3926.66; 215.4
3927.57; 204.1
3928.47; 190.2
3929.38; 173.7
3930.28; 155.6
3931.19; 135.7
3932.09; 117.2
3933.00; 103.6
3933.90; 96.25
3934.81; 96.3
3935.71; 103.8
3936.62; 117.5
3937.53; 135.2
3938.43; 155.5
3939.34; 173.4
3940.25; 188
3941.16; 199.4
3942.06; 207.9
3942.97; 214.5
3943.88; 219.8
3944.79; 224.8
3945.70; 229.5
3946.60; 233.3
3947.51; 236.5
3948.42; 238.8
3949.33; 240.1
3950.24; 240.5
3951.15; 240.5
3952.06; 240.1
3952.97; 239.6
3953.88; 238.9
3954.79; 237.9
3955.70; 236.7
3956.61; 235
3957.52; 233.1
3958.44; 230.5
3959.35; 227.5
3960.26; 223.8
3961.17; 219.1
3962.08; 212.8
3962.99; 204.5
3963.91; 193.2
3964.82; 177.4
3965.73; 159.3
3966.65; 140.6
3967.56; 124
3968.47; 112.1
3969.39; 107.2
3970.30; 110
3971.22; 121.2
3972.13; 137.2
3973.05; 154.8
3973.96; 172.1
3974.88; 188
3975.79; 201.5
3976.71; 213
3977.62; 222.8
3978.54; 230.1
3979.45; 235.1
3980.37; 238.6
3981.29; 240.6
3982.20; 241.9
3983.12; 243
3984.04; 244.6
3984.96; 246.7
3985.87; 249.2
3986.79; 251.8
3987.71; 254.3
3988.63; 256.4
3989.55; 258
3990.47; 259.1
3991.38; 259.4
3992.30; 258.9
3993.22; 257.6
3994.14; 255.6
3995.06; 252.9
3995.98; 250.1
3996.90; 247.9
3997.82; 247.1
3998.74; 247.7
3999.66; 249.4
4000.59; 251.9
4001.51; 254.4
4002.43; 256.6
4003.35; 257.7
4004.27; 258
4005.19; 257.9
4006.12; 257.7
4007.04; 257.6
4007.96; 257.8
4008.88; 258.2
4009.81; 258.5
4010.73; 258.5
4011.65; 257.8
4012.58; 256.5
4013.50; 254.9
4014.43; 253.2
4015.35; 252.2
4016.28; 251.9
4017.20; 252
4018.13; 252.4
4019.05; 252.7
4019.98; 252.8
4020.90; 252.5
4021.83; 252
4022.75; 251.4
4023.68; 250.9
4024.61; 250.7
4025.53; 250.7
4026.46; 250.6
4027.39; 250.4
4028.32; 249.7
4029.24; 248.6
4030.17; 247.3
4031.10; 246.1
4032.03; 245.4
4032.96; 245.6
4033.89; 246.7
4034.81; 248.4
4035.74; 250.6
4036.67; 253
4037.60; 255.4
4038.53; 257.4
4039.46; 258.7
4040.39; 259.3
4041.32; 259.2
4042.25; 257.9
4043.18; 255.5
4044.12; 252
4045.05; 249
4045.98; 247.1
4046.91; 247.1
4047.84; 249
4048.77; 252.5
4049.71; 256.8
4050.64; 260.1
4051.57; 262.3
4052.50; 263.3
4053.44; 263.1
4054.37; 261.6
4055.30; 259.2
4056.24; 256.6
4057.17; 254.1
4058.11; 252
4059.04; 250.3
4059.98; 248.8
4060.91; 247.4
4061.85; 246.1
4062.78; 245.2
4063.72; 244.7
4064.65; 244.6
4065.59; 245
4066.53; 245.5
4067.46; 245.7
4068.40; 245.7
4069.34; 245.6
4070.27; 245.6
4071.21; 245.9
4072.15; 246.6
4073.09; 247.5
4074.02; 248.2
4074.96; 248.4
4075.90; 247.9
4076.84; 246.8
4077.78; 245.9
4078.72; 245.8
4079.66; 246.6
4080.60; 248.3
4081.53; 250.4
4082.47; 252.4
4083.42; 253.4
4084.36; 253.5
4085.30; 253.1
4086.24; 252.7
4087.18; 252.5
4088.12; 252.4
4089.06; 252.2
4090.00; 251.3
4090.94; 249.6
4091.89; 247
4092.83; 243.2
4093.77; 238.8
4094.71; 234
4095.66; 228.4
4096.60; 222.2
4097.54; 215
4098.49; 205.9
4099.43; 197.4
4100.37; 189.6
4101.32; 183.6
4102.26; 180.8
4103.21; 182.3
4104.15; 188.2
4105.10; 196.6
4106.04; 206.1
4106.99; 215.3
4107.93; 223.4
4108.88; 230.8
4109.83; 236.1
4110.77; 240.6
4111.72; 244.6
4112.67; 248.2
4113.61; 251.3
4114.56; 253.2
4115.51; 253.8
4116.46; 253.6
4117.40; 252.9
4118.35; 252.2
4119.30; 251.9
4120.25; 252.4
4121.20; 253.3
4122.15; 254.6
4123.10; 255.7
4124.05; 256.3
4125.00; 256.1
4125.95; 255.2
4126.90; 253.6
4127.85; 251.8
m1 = -0.098 mag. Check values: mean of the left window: 196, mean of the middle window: 253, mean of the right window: 240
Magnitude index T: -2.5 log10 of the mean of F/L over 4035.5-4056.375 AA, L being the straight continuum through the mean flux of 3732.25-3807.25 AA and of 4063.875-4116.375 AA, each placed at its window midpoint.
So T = -0.11 mag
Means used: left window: 202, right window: 236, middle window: 256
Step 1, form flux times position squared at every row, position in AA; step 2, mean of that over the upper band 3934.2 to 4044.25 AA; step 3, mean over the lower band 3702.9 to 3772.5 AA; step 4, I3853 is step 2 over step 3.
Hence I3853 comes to 1.4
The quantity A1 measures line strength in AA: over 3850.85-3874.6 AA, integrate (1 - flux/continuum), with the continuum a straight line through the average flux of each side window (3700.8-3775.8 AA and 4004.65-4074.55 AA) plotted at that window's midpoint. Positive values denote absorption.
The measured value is -3.90 AA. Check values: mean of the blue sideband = 189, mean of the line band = 251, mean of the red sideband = 252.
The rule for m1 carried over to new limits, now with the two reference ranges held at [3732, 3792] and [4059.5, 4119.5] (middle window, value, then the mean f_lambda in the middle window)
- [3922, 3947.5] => 0.216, 181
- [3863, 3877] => -0.171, 249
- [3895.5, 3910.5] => -0.078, 233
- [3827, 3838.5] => 0.180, 177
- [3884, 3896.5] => 0.105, 195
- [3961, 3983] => 0.228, 182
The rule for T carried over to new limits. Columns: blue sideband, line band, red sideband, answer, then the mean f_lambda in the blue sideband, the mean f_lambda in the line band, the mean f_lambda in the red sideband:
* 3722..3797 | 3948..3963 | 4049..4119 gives -0.04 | 200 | 233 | 240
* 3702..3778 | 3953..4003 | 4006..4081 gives 0.10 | 190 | 218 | 252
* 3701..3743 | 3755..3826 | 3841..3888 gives -0.02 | 186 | 216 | 240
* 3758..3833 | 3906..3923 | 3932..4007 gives -0.12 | 215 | 237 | 212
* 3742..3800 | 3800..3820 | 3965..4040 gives -0.09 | 204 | 228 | 235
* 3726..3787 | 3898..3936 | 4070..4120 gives 0.02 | 199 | 212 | 236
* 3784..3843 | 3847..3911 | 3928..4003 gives -0.12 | 211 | 233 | 207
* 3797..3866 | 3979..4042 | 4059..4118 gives -0.09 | 221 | 252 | 237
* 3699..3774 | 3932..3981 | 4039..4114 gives 0.17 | 189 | 190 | 241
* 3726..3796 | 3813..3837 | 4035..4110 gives 0.01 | 202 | 207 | 242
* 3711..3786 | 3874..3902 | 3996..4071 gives 0.03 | 196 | 217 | 252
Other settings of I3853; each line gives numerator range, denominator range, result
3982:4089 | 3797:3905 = 1.24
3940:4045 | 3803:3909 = 1.11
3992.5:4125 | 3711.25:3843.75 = 1.41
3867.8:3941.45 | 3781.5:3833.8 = 1.02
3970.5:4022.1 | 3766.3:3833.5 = 1.24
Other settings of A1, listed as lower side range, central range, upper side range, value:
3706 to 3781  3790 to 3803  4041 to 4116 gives -0.10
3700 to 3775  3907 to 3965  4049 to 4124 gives 2.42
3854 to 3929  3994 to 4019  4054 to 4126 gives -1.86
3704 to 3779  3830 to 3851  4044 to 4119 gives 0.53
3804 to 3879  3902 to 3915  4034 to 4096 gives -0.13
